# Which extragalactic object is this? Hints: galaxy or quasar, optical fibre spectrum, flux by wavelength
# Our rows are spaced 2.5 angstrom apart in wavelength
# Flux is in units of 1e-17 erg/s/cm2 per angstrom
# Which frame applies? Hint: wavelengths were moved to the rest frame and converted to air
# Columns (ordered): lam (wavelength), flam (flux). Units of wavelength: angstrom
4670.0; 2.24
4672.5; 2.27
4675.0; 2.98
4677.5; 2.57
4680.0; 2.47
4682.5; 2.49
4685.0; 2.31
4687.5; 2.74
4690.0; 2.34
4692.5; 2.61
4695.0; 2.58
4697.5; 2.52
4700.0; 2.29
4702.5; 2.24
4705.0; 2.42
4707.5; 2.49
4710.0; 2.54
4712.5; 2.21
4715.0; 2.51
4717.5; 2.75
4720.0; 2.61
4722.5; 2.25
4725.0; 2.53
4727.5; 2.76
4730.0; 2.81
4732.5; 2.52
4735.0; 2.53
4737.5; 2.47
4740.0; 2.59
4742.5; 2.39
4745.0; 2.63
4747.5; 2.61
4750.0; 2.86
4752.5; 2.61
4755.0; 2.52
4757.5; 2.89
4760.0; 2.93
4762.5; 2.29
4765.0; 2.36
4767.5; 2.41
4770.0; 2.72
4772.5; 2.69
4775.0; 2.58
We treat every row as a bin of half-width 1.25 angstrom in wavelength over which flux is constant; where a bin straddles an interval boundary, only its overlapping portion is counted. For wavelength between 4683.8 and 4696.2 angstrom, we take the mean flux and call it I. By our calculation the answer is 2.52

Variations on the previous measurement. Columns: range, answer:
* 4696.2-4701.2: 2.41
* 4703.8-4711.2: 2.48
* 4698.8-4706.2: 2.32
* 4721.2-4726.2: 2.39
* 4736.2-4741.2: 2.53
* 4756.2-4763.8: 2.7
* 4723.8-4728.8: 2.65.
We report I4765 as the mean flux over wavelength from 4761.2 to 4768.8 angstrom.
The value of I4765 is 2.36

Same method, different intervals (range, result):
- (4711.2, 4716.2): 2.36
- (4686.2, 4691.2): 2.54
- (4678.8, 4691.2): 2.47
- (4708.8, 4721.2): 2.52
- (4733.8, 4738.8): 2.5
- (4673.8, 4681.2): 2.67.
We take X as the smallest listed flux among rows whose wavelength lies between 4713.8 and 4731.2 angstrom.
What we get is 2.25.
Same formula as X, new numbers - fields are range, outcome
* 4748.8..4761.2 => 2.52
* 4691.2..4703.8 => 2.24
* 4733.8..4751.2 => 2.39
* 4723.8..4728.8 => 2.53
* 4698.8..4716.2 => 2.21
